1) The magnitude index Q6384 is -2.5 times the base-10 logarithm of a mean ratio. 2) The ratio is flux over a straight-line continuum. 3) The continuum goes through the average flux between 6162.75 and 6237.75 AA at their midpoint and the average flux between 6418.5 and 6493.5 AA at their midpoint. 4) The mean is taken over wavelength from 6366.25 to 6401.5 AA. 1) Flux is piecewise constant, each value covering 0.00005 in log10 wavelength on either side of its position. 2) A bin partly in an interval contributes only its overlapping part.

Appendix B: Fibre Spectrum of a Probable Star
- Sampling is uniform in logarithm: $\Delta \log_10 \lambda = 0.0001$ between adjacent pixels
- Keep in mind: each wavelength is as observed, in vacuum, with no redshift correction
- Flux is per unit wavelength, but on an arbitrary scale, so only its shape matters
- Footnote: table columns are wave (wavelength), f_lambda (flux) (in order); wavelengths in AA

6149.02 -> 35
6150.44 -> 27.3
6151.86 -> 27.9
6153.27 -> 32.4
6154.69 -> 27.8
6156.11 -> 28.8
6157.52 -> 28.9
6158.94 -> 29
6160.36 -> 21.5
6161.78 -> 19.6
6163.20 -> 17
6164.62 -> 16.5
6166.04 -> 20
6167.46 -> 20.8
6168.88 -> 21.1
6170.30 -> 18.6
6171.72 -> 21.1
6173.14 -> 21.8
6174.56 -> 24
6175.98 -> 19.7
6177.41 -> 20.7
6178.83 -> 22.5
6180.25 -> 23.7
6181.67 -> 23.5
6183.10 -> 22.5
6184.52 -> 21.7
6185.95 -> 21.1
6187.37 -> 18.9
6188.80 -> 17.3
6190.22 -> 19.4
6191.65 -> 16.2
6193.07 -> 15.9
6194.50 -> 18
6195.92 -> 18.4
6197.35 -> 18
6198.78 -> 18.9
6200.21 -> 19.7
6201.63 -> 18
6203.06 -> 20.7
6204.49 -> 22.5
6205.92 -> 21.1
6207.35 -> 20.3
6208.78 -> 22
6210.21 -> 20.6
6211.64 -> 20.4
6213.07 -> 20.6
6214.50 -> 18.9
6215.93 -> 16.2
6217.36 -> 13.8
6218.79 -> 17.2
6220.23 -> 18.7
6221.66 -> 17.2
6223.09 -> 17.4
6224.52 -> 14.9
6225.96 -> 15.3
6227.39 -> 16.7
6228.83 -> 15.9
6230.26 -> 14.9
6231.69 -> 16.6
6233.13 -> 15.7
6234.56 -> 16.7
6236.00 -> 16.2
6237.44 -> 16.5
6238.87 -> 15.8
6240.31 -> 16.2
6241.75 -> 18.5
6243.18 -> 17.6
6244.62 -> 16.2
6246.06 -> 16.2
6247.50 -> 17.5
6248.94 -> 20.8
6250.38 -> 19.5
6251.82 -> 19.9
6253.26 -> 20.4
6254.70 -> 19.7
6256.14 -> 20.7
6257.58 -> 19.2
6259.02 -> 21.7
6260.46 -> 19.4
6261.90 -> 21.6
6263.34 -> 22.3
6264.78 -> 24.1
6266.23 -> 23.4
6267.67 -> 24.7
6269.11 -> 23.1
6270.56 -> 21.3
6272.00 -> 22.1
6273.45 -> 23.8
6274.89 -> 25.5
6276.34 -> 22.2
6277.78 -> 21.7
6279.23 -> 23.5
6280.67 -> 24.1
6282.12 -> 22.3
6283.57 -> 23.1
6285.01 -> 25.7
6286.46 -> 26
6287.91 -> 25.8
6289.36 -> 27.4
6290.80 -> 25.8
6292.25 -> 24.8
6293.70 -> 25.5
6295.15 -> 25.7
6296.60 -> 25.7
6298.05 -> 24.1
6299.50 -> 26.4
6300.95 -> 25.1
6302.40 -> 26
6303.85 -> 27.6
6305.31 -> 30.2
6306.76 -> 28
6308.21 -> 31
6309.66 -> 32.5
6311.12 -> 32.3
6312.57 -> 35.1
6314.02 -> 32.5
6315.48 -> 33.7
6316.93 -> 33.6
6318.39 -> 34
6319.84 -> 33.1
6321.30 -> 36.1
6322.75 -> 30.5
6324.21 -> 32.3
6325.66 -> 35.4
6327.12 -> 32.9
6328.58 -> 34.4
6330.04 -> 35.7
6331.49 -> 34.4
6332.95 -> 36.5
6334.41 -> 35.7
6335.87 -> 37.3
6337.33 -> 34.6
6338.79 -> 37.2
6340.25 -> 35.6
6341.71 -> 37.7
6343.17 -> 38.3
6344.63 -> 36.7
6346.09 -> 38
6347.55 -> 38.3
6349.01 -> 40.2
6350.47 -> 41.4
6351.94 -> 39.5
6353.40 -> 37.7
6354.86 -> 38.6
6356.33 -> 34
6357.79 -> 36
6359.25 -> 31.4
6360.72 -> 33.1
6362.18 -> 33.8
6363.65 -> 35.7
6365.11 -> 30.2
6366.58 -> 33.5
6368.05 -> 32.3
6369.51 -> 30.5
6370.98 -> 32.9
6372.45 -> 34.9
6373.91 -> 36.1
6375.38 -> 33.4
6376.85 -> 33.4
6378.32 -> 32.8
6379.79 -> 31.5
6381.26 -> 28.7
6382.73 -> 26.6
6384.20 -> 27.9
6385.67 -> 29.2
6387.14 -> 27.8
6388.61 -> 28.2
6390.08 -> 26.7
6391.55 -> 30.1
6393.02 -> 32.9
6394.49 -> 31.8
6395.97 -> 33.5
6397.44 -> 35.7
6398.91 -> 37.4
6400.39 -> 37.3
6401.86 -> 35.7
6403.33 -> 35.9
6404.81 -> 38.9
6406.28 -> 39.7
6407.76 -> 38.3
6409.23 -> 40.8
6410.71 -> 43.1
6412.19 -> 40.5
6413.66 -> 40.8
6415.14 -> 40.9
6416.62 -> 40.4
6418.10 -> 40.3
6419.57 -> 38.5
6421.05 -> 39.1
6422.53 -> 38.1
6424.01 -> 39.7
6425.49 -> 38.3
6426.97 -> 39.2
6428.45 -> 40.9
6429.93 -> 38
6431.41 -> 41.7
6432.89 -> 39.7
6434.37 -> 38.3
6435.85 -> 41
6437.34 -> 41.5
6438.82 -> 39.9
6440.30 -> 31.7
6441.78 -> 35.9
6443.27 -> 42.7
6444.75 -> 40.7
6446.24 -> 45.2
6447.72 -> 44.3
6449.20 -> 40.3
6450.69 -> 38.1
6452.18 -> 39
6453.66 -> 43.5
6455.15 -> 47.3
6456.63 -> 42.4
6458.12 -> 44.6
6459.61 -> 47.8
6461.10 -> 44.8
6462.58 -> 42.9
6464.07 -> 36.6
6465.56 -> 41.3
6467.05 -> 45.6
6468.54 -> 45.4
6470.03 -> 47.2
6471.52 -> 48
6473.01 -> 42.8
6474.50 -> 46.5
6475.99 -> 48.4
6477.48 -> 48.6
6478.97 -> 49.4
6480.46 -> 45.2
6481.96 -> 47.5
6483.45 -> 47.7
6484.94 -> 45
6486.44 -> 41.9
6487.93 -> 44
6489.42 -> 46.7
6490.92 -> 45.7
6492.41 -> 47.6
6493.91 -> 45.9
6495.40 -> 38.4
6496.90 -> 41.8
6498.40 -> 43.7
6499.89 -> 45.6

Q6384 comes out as 0.131 mag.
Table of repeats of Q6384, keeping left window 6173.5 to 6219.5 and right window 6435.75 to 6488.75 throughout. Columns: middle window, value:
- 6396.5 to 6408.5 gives 0.02 mag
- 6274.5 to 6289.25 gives 0.14 mag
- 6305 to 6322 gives -0.09 mag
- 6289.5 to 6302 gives 0.13 mag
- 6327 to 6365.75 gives -0.10 mag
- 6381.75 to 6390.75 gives 0.30 mag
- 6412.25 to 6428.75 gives 0.00 mag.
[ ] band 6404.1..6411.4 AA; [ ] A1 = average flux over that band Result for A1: 40.2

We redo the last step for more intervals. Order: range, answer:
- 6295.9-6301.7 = 25.3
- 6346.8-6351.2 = 40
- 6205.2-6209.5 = 21.1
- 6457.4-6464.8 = 43.4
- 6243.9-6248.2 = 16.6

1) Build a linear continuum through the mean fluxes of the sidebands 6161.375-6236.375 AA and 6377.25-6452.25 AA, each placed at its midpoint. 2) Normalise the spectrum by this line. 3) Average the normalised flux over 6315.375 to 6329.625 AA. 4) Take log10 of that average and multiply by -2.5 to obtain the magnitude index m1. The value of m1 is -0.15 mag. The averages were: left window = 19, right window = 36.9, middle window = 33.6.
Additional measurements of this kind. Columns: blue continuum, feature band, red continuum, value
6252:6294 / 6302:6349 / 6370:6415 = -0.215 mag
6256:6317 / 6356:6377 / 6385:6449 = -0.013 mag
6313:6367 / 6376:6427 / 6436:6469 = 0.106 mag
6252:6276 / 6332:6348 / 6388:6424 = -0.222 mag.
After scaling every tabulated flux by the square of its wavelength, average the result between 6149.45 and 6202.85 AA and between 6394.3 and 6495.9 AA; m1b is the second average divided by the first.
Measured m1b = 2.10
